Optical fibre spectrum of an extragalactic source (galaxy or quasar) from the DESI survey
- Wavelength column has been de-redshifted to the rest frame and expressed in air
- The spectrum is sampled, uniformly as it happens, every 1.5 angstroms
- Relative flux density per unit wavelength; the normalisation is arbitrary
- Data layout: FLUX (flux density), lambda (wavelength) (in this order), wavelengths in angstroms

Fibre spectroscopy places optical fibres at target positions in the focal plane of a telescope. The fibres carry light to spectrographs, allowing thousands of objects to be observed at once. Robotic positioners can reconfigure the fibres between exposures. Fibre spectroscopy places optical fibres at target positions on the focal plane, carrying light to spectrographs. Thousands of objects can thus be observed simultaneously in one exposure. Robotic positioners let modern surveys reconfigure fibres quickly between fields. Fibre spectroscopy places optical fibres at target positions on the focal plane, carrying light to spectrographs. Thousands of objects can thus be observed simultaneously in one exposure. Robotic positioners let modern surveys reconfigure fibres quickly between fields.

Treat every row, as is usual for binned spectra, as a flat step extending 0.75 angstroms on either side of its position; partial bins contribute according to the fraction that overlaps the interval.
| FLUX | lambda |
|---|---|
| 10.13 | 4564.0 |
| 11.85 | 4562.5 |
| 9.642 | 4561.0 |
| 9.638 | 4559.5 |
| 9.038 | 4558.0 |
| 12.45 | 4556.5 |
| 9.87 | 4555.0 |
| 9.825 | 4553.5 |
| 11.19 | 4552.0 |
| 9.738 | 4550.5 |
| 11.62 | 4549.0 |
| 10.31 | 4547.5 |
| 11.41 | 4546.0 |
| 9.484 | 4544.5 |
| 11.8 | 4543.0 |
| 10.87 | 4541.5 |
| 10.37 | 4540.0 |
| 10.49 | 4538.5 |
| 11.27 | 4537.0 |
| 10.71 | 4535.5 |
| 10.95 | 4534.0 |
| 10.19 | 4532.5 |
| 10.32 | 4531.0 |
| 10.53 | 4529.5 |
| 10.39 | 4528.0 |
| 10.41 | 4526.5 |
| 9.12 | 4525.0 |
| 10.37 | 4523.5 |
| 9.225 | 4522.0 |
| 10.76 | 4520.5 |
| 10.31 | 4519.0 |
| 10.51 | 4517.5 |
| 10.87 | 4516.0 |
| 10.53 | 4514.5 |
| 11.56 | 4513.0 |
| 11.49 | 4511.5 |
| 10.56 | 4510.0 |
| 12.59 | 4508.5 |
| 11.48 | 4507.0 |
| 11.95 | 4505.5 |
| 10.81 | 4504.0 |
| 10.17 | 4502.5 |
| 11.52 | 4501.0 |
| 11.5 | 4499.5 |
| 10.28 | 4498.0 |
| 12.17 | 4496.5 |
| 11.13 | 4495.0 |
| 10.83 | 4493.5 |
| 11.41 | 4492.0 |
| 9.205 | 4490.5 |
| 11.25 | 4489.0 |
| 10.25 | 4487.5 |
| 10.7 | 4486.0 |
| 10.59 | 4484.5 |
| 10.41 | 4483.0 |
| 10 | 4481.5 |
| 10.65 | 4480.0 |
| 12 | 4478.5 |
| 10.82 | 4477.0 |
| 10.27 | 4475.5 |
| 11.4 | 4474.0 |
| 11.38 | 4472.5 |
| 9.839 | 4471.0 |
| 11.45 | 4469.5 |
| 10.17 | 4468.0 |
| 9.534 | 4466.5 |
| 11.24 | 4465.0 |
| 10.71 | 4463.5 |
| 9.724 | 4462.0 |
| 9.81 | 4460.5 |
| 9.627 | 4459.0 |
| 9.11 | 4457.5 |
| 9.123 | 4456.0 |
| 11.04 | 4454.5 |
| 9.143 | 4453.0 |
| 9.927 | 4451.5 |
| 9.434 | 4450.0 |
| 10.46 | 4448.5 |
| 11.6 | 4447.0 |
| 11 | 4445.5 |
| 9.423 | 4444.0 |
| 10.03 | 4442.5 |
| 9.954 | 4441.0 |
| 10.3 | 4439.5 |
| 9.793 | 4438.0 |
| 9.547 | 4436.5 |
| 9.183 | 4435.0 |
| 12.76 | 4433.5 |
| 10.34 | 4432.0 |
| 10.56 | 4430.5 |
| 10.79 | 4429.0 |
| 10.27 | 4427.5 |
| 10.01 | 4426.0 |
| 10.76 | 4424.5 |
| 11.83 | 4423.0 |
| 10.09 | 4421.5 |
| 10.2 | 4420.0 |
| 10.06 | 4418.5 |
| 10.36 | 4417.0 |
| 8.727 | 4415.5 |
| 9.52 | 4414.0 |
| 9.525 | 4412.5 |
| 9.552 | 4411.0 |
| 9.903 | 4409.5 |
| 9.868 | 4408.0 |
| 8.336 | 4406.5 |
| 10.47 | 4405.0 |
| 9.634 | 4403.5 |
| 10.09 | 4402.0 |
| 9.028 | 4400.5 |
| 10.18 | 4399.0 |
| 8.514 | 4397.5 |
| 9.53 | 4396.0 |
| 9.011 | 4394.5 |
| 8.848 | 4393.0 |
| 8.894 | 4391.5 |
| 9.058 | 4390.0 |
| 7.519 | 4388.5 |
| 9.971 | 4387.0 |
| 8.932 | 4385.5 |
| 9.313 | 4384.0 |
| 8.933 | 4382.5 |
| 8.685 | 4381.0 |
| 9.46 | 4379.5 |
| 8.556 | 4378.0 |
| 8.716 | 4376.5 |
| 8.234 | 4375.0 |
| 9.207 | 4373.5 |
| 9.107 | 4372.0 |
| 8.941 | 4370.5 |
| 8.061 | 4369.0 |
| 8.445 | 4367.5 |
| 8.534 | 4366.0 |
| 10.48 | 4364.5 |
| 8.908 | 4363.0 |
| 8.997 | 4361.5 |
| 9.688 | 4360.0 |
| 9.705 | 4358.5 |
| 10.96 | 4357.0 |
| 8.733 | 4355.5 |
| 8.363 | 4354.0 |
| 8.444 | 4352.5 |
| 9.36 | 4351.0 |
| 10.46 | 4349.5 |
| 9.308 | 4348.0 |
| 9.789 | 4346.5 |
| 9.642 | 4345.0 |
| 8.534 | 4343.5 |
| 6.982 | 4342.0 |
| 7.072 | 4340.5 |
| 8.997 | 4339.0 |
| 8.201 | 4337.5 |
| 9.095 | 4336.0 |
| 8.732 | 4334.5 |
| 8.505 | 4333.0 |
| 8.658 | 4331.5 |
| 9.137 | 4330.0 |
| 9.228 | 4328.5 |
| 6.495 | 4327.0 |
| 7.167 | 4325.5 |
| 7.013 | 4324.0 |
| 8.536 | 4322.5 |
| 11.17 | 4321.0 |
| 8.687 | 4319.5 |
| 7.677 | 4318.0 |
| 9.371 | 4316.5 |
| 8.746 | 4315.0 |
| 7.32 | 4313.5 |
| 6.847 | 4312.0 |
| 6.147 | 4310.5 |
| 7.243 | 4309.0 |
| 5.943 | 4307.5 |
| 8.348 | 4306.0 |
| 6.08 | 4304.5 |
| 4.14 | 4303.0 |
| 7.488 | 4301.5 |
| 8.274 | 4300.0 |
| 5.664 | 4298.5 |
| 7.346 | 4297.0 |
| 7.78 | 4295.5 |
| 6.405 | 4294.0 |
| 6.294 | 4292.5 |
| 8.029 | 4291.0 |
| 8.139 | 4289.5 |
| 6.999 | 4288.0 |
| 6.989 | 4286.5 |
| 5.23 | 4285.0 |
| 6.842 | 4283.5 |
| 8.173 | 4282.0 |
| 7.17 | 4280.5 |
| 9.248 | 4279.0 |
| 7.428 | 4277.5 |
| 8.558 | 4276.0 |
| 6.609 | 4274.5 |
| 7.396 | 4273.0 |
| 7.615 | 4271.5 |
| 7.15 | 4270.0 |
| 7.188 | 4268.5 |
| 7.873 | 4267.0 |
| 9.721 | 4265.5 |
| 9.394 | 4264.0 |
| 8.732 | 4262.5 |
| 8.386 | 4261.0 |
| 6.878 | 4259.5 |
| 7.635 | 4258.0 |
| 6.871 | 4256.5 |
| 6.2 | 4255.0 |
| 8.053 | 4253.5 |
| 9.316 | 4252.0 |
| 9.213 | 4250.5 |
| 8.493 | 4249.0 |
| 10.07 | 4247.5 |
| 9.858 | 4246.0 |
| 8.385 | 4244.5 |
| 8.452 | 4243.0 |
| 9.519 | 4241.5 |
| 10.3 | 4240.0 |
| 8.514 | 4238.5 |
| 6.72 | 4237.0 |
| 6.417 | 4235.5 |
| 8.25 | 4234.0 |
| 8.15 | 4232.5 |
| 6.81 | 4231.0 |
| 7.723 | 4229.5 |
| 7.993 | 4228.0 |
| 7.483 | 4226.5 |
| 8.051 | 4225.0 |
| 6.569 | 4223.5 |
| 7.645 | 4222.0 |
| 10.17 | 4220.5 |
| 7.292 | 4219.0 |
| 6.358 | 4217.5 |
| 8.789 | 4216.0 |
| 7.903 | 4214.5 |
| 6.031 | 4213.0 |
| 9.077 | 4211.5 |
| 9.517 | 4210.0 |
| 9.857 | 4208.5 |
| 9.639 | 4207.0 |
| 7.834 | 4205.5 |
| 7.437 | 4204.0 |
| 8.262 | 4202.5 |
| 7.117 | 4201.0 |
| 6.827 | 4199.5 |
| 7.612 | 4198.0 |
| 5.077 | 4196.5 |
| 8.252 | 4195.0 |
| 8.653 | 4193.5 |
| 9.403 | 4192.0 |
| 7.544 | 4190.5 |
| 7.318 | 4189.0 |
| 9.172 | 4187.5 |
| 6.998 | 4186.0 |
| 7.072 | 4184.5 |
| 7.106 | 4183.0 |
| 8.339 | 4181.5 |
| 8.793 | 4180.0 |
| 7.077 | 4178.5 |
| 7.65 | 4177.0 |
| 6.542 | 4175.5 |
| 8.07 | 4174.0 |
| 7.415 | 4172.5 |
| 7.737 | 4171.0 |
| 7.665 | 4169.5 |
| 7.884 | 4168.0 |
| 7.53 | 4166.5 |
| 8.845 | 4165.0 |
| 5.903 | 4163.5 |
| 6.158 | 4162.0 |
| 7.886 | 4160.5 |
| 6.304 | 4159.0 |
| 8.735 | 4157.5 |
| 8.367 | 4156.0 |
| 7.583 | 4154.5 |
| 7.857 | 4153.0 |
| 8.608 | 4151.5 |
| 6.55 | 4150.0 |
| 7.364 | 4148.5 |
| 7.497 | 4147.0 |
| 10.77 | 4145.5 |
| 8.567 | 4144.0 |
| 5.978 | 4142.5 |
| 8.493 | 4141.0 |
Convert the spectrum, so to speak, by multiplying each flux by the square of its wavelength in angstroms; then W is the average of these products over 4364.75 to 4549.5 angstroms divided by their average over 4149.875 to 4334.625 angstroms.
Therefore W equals 1.4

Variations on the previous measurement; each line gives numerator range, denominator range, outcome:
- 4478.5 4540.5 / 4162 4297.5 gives 1.56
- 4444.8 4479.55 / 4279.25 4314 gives 1.61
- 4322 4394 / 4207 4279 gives 1.14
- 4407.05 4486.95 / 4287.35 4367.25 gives 1.32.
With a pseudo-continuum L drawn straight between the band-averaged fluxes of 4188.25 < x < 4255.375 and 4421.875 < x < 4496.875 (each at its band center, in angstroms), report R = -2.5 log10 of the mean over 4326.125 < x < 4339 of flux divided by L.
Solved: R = 0.08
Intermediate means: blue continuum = 8.1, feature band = 8.52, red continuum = 10.4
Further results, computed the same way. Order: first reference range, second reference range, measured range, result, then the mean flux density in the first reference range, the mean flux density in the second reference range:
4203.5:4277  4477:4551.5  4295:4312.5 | 0.28 mag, 8.12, 10.8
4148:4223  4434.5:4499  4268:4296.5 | 0.18 mag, 7.77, 10.4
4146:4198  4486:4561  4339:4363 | 0.02 mag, 7.63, 10.7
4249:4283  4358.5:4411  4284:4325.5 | 0.14 mag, 7.95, 9.13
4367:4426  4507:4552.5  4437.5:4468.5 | -0.02 mag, 9.35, 10.7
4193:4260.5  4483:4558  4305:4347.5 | 0.10 mag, 8.03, 10.7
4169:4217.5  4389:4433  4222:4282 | 0.04 mag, 7.85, 9.8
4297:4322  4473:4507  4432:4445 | -0.03 mag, 7.45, 10.9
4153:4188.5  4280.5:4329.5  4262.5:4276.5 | -0.08 mag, 7.6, 7.38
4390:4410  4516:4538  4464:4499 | -0.08 mag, 9.39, 10.4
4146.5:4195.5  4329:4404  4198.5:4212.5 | -0.06 mag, 7.69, 9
